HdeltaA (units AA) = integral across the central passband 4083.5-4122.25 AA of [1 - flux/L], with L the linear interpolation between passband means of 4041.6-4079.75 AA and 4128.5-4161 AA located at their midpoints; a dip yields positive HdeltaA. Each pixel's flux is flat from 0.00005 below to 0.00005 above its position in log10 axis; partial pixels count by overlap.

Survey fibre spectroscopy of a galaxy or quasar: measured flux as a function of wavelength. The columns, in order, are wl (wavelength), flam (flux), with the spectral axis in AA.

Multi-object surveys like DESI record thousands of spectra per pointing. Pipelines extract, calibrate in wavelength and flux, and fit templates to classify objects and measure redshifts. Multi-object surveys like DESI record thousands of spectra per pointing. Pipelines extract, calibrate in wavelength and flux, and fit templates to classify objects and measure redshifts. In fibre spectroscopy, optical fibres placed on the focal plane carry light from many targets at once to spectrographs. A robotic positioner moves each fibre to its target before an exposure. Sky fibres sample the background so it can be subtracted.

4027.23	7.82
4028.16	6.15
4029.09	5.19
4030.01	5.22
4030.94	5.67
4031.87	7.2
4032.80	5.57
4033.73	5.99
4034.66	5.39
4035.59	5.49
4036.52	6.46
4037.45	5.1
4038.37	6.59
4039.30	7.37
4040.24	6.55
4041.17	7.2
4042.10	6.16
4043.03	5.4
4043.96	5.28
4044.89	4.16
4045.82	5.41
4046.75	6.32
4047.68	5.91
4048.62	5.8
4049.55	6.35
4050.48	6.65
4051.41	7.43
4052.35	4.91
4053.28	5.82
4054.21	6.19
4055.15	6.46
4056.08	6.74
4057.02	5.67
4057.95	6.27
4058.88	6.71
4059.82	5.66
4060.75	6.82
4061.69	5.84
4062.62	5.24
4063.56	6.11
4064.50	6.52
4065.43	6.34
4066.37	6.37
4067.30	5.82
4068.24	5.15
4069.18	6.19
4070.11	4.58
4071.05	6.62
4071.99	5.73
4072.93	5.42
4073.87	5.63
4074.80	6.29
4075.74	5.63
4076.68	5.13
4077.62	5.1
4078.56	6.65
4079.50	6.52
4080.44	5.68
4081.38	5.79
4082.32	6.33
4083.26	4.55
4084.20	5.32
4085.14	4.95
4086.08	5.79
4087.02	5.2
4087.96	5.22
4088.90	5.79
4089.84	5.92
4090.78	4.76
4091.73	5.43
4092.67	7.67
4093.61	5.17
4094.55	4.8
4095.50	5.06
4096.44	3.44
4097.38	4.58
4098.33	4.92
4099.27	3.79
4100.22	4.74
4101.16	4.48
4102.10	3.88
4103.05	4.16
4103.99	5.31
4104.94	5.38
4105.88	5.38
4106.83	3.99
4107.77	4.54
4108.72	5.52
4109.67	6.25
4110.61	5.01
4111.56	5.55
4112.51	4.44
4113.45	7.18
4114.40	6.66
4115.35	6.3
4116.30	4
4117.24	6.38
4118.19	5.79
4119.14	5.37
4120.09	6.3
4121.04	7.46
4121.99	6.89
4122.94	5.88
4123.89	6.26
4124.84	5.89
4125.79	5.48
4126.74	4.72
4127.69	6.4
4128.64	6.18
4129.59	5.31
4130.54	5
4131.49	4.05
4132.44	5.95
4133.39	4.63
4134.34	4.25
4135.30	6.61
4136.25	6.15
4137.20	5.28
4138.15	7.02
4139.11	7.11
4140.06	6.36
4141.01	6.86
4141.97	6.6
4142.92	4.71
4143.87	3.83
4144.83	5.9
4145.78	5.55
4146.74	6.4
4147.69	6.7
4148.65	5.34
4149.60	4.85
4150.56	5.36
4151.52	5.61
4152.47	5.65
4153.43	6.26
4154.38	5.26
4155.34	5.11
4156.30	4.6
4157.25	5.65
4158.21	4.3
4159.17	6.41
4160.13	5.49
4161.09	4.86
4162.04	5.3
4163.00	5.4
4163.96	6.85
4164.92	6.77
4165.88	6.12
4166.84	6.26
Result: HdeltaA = 2.9 AA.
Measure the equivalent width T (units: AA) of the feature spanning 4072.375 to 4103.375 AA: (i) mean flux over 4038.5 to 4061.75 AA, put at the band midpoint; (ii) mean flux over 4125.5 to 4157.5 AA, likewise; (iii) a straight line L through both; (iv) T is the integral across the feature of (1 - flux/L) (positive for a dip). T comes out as 3.4 AA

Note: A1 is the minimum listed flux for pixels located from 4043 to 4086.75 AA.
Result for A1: 4.16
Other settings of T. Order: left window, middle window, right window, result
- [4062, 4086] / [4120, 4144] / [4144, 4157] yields -1.1 AA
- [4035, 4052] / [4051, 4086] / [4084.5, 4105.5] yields -2.0 AA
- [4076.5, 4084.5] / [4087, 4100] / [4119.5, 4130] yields 1.5 AA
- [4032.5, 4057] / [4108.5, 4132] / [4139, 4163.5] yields -0.3 AA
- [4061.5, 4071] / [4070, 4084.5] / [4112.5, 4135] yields 0.3 AA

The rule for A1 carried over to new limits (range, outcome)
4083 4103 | 3.44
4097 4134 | 3.79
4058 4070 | 5.15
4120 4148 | 3.83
